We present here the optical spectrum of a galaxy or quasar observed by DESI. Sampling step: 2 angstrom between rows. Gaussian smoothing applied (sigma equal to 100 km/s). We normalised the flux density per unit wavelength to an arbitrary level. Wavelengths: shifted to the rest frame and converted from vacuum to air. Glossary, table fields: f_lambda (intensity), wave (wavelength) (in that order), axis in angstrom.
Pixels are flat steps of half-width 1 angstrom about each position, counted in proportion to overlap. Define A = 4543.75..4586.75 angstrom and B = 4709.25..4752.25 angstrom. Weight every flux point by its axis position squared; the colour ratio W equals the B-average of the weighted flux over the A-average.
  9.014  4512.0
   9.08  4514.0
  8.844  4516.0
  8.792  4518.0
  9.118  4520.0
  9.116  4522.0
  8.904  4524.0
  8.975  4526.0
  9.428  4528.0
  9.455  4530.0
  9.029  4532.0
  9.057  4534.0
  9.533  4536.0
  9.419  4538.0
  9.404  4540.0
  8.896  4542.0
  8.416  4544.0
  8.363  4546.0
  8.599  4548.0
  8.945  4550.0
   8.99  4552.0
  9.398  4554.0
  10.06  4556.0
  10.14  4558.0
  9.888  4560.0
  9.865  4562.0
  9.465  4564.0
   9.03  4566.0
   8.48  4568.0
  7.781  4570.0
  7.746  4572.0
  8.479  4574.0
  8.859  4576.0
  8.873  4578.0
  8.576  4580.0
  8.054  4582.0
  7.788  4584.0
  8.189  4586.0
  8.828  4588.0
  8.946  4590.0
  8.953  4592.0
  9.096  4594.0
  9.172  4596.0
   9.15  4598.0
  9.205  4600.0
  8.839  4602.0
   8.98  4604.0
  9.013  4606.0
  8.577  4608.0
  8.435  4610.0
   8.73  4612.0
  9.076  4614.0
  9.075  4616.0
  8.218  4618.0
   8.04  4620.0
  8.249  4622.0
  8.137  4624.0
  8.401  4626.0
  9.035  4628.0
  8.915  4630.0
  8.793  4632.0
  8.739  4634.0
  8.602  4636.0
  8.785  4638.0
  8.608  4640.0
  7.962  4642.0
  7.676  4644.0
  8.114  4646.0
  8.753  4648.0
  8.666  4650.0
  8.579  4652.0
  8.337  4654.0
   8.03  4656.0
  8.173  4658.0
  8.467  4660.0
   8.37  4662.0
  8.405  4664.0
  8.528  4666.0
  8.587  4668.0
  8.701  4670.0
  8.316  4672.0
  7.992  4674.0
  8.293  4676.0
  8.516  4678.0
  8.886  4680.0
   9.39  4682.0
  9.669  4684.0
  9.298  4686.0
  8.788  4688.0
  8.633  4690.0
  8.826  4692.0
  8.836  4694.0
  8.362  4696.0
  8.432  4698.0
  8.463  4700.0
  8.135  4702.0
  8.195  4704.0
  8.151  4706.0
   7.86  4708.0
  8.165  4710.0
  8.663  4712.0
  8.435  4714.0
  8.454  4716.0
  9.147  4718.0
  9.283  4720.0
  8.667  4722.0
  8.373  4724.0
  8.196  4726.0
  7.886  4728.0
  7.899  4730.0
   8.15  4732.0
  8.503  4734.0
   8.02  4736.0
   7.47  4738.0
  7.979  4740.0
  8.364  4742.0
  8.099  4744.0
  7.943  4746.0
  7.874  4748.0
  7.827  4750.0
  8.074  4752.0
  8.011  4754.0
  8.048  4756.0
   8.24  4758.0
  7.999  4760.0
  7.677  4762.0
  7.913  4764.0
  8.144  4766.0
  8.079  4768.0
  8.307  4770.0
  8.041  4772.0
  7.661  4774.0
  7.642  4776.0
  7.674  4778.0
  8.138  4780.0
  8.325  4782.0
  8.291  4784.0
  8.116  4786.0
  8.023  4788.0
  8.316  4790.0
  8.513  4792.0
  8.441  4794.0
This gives 1.0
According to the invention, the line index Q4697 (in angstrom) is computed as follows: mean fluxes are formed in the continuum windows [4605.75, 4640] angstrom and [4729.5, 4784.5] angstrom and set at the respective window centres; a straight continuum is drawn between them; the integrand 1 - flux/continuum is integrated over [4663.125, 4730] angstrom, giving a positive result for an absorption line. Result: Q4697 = -2.1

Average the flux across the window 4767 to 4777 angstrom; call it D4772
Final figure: 7.95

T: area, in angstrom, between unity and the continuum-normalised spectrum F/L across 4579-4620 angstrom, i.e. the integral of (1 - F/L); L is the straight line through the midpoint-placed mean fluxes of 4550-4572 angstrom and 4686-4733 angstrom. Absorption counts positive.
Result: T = 1.3 angstrom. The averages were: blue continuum 9.22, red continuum 8.45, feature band 8.73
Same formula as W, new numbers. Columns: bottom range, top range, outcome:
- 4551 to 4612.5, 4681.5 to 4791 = 0.99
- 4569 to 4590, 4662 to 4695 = 1.09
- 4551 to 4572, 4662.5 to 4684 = 0.98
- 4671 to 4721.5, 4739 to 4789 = 0.96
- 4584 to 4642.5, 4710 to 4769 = 0.99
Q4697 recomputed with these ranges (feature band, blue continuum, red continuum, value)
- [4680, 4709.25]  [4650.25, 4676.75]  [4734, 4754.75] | -1.49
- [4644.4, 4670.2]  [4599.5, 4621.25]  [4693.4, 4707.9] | 0.31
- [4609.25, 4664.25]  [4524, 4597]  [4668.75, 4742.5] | 1.39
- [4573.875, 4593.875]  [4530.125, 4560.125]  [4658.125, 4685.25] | 0.97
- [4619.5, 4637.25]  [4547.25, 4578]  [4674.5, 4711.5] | 0.52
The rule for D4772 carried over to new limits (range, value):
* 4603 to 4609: 8.86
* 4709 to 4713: 8.41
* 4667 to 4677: 8.38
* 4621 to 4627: 8.26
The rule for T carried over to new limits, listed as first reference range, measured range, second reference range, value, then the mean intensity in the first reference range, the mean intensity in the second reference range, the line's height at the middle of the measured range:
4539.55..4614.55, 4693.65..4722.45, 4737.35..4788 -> -0.8 angstrom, 8.87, 8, 8.26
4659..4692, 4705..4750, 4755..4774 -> 0.3 angstrom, 8.68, 8.03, 8.3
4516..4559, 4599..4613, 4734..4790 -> 0.0 angstrom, 9.14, 8.01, 8.79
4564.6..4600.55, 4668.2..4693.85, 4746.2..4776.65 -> -1.6 angstrom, 8.62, 7.97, 8.27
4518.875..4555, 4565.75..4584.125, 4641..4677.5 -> 1.0 angstrom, 9.06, 8.33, 8.83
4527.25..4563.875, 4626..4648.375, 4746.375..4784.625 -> 0.5 angstrom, 9.27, 7.99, 8.74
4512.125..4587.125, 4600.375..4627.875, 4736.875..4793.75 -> 0.2 angstrom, 8.95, 8.03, 8.67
